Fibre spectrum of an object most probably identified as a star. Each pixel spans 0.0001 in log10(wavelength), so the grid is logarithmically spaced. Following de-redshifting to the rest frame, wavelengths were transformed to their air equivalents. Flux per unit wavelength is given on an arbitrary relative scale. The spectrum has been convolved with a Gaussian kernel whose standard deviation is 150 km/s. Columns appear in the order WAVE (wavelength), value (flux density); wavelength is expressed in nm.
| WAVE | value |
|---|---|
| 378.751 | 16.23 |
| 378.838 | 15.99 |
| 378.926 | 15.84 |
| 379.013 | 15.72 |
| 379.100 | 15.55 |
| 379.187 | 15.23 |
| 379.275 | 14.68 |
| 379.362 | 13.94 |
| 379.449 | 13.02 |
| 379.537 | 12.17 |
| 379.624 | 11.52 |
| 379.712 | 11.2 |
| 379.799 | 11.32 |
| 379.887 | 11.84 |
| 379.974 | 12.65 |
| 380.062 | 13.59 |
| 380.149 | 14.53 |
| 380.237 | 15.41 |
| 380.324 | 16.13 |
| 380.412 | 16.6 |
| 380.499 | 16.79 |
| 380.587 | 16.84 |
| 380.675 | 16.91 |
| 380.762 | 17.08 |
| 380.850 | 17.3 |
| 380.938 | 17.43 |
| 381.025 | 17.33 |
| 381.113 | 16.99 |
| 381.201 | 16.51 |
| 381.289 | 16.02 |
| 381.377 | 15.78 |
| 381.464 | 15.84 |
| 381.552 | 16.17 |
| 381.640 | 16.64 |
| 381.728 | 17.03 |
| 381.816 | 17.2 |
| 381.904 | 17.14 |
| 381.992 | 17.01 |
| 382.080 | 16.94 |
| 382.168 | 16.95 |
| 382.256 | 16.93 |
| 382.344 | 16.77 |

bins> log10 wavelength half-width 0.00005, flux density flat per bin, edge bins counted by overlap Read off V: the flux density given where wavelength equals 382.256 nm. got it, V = 16.93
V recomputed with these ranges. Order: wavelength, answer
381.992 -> 17.01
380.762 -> 17.08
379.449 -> 13.02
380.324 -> 16.13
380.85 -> 17.3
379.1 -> 15.55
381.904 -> 17.14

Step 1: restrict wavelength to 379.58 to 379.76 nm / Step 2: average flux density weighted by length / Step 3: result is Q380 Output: 11.4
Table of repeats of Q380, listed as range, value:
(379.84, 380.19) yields 13.1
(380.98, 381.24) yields 17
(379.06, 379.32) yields 15.1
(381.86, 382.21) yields 17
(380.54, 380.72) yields 16.9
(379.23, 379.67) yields 13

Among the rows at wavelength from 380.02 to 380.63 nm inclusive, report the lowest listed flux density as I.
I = 13.59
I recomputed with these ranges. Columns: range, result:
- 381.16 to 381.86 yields 15.78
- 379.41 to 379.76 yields 11.2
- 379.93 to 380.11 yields 12.65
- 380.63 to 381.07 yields 16.91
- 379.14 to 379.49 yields 13.02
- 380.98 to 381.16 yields 16.99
